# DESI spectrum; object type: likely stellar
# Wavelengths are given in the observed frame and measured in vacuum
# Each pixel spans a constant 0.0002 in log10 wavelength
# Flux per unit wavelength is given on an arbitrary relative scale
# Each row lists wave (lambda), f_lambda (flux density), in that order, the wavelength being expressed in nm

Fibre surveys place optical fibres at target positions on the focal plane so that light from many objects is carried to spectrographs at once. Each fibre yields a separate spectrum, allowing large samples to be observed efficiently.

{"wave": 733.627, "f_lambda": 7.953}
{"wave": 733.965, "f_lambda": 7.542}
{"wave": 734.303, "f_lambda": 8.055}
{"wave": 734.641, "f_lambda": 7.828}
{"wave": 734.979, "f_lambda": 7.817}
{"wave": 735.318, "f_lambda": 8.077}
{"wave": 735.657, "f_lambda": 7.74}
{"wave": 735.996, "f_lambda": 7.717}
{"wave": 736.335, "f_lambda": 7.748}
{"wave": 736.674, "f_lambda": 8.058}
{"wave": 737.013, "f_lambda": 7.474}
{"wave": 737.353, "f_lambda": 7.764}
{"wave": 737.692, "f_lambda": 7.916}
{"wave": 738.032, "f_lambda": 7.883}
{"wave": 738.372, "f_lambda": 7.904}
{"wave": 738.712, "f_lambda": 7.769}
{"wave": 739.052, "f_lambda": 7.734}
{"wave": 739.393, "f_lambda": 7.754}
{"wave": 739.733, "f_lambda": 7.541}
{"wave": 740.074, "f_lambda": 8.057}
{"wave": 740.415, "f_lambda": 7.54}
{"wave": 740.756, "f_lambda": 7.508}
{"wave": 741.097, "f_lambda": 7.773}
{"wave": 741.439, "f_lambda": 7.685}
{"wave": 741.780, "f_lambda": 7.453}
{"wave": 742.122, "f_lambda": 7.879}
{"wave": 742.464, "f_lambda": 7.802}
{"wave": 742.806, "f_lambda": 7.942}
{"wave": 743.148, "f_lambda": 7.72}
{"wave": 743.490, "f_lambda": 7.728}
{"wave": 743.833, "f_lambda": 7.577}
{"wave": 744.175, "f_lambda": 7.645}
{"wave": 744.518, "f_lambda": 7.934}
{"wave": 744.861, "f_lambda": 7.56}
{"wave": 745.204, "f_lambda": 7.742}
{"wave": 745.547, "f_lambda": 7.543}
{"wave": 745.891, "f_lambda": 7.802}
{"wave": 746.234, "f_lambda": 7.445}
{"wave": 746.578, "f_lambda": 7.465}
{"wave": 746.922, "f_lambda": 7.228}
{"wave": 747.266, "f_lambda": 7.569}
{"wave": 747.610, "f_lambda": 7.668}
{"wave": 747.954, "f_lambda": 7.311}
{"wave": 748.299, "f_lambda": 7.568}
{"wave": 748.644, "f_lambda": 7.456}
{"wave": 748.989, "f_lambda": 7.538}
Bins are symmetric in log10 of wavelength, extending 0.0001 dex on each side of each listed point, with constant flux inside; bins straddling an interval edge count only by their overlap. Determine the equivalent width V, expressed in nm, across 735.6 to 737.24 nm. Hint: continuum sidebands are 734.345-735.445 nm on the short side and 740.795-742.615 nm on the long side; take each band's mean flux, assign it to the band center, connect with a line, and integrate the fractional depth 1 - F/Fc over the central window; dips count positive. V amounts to 0.025 nm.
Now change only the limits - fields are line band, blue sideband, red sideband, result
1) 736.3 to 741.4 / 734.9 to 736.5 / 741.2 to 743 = 0.016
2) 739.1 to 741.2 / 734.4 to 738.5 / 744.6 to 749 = 0.008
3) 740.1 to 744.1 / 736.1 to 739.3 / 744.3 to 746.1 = 0.023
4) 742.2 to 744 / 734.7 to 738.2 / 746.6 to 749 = -0.034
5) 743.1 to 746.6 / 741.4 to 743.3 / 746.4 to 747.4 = -0.042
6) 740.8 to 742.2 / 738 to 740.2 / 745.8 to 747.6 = 0.007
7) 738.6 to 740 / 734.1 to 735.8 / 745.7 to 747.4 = 0.005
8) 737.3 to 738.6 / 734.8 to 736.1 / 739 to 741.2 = -0.018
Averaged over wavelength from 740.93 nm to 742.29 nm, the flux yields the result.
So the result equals 7.69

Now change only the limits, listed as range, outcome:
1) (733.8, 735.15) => 7.81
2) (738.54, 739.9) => 7.7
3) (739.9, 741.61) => 7.71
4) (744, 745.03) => 7.72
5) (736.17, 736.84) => 7.91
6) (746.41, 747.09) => 7.35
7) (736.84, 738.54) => 7.79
